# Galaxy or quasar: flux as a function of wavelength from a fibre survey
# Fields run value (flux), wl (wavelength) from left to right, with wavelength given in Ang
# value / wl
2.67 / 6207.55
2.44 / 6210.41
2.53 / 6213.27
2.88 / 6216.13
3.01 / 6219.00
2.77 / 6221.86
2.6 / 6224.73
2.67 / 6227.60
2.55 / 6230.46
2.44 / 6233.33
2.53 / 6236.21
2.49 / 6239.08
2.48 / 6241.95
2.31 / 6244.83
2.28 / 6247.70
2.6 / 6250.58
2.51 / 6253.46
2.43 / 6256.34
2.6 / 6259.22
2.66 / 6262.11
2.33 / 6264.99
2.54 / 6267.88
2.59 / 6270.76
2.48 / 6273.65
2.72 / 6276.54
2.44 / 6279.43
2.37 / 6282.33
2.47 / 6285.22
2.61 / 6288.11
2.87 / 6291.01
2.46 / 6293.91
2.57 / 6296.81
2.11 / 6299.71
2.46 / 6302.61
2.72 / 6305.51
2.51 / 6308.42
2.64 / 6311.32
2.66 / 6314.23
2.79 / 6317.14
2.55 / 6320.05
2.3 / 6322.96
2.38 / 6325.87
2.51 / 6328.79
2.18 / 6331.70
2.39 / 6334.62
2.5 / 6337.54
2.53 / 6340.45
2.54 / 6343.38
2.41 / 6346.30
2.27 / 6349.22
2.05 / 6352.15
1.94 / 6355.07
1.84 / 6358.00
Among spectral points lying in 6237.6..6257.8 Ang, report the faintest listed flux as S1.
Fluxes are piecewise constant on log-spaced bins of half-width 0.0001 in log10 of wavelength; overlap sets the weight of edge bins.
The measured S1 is 2.28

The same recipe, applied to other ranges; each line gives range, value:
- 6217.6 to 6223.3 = 2.77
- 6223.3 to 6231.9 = 2.55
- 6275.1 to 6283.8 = 2.37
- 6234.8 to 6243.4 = 2.48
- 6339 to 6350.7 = 2.27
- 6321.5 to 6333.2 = 2.18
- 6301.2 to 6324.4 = 2.3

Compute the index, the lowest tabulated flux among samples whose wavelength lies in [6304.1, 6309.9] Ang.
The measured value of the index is 2.51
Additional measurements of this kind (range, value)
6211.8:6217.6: 2.53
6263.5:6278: 2.33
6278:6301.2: 2.11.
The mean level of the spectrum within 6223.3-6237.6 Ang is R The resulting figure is 2.56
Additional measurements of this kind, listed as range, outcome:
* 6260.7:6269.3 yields 2.51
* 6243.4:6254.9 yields 2.43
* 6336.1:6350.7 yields 2.45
